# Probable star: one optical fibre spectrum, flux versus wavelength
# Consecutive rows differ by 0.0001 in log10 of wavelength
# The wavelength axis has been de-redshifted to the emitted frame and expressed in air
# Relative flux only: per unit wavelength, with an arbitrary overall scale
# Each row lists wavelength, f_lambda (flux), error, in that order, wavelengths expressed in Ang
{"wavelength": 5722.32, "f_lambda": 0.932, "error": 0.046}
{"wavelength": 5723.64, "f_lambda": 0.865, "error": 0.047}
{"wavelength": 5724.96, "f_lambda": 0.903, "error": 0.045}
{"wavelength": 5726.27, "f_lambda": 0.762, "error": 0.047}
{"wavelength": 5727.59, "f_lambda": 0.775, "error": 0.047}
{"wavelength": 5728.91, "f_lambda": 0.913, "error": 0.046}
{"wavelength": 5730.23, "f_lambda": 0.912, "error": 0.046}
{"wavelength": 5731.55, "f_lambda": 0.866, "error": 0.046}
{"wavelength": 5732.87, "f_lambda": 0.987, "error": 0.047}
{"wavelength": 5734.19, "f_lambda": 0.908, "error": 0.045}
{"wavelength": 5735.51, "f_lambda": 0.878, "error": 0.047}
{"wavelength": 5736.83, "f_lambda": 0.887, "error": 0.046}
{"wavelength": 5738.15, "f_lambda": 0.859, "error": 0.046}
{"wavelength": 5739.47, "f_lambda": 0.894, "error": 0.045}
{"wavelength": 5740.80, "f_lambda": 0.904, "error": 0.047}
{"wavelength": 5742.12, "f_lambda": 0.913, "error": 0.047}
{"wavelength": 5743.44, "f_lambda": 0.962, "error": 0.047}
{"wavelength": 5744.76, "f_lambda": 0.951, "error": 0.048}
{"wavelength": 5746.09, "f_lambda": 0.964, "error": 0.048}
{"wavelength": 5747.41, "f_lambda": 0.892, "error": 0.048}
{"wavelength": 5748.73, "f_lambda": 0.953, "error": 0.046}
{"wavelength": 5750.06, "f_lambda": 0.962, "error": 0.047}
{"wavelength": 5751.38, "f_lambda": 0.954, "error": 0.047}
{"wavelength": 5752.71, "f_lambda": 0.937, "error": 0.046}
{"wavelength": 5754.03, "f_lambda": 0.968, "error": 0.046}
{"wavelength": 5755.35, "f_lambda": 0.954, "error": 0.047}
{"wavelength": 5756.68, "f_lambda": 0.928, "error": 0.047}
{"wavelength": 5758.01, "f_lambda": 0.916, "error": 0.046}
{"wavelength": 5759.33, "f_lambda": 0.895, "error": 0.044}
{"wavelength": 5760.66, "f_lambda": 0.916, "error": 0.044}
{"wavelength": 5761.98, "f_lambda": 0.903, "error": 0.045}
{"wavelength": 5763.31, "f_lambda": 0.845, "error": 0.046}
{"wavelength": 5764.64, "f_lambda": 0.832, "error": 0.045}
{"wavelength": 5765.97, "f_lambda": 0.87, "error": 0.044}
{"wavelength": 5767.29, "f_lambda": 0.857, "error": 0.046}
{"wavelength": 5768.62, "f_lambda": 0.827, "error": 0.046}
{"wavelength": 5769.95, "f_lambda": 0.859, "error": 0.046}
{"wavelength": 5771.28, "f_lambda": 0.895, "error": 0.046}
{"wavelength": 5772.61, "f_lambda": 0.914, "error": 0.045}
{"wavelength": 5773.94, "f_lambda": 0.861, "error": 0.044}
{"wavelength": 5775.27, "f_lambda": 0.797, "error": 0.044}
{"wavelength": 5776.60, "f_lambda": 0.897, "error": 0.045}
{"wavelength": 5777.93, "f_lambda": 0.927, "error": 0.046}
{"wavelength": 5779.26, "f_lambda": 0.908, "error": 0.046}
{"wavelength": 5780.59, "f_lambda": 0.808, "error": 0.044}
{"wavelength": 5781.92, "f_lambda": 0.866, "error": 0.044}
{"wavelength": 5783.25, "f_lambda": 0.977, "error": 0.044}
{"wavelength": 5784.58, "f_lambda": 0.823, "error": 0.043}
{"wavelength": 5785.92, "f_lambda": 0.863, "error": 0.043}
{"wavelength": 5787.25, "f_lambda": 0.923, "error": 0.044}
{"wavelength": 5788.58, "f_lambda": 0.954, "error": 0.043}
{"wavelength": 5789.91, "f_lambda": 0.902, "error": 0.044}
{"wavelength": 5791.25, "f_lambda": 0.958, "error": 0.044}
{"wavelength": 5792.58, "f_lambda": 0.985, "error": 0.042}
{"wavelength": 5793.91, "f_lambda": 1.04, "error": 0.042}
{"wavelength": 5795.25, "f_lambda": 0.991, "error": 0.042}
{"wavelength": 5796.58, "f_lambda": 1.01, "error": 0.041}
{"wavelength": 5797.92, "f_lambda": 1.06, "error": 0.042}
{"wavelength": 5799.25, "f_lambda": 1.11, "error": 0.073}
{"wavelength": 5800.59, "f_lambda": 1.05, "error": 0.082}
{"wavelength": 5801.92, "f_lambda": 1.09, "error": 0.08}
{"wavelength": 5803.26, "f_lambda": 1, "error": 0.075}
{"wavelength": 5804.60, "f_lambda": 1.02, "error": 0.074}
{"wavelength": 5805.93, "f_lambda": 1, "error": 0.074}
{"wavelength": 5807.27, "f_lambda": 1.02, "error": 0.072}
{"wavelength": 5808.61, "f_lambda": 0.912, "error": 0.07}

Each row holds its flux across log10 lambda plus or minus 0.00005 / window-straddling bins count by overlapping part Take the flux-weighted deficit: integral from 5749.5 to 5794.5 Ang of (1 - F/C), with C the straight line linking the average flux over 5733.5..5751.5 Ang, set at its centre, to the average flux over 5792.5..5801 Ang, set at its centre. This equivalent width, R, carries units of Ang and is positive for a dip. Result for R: 3.7 Ang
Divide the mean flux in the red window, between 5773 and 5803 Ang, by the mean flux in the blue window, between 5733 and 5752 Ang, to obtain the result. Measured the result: 1.0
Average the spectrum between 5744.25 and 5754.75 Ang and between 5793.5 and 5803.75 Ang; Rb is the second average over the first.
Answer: 1.1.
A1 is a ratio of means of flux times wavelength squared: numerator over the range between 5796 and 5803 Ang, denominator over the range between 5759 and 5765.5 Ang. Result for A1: 1.23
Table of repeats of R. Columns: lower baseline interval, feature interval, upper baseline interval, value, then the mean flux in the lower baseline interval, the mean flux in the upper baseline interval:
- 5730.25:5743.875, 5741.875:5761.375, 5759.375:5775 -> -1.10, 0.905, 0.87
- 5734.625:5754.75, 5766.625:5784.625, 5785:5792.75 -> 0.97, 0.925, 0.924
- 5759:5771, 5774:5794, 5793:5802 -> 1.42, 0.867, 1.05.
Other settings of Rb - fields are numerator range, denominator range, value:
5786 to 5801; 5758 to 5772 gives 1.14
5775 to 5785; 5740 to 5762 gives 0.94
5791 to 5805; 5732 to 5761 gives 1.11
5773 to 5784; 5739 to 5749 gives 0.95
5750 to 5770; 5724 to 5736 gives 1.03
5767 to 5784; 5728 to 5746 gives 0.96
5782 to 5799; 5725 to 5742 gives 1.09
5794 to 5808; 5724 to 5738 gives 1.18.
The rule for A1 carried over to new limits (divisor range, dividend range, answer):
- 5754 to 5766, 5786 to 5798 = 1.09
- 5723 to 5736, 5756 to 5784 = 1.02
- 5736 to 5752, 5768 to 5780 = 0.96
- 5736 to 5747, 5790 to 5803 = 1.14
